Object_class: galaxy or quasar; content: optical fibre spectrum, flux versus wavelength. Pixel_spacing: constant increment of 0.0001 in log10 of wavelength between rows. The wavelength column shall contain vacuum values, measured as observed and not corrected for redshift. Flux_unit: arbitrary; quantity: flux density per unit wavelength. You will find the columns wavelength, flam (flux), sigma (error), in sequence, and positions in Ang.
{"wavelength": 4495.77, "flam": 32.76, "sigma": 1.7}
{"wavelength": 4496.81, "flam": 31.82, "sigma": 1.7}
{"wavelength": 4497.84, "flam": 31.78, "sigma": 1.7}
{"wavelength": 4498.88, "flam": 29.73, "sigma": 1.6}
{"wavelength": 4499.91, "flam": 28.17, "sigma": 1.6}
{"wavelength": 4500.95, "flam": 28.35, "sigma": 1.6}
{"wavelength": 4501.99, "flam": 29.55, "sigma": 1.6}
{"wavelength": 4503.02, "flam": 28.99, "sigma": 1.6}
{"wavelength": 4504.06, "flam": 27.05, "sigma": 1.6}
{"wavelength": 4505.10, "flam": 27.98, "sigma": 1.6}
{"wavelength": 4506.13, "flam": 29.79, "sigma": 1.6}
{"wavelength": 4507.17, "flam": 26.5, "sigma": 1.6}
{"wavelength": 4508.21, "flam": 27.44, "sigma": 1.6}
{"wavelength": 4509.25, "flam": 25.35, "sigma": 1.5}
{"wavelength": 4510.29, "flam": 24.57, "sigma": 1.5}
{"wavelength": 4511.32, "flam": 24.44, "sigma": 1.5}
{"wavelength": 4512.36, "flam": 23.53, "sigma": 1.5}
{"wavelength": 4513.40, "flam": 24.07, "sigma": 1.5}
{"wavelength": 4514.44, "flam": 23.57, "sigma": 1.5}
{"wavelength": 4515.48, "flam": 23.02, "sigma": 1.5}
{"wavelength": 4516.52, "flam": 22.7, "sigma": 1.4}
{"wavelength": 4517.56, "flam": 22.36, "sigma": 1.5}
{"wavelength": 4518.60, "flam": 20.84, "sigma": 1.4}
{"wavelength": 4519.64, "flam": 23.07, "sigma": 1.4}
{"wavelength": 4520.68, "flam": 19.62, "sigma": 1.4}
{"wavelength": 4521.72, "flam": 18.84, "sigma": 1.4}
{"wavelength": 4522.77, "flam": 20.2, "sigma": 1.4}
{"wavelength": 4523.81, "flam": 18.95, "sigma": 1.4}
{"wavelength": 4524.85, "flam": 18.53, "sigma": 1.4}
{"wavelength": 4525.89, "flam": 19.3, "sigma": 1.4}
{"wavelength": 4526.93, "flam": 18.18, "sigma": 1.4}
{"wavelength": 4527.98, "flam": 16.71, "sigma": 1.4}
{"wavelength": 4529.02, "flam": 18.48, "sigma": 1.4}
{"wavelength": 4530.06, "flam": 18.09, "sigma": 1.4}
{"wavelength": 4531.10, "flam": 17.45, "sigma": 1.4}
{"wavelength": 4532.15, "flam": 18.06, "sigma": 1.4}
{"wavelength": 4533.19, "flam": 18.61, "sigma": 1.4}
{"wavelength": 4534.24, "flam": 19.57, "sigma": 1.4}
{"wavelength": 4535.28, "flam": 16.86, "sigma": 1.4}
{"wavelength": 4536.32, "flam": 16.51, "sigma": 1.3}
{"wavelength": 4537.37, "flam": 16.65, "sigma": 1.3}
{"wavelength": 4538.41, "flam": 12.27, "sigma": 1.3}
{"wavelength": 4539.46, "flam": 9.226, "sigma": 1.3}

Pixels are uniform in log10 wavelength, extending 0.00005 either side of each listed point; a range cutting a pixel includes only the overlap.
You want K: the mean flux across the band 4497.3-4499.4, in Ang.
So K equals 30.9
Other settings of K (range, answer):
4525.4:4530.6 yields 18.2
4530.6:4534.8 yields 18.4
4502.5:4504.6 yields 28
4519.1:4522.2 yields 20.5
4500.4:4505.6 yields 28.3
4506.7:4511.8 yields 25.7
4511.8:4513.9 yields 23.8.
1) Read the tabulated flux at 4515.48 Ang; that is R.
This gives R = 23.02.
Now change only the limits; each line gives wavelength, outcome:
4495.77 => 32.76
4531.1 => 17.45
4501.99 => 29.55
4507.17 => 26.5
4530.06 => 18.09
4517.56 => 22.36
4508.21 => 27.44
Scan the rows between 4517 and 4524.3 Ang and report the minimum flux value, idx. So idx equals 18.84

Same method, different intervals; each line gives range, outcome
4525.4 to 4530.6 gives 16.71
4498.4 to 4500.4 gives 28.17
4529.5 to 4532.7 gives 17.45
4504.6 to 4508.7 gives 26.5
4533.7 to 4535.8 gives 16.86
